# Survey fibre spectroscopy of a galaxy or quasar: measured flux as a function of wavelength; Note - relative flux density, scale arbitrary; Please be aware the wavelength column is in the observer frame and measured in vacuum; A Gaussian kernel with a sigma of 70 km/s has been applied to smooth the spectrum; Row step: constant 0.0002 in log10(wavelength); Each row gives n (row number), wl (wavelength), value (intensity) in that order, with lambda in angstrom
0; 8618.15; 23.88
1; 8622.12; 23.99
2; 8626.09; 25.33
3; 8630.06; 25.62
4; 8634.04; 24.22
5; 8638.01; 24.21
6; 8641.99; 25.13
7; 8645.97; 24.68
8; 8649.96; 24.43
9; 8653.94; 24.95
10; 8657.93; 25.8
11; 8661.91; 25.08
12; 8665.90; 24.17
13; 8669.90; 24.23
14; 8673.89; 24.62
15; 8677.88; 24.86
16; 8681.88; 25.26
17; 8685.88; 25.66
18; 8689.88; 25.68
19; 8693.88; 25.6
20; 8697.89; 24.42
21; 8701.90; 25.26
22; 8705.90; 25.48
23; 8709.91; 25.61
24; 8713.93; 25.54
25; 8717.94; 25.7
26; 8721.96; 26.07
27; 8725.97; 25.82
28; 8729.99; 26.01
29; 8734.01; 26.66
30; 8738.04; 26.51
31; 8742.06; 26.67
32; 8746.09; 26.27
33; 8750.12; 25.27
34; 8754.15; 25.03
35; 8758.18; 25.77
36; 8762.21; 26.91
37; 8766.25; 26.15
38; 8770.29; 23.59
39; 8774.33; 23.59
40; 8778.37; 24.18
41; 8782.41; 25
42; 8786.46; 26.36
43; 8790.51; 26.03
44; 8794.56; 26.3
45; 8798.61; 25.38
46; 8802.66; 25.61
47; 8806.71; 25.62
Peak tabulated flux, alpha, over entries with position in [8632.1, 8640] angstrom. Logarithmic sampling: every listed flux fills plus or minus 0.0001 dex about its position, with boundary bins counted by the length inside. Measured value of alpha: 24.22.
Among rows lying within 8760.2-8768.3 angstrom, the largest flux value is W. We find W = 26.91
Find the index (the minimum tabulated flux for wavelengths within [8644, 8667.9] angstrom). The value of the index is 24.17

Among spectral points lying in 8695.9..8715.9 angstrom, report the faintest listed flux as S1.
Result 24.42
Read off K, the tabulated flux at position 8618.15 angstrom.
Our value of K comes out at 23.88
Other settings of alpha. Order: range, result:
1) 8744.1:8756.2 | 26.27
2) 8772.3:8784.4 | 25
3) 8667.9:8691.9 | 25.68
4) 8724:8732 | 26.01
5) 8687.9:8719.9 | 25.7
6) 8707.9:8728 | 26.07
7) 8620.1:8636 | 25.62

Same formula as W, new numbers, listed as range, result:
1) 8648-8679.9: 25.8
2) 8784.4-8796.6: 26.36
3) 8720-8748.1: 26.67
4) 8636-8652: 25.13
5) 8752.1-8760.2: 25.77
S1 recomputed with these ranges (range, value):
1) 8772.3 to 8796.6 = 23.59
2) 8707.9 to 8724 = 25.54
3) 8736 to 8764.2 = 25.03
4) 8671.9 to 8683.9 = 24.62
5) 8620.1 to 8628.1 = 23.99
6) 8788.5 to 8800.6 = 25.38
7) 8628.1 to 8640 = 24.21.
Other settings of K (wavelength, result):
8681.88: 25.26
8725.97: 25.82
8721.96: 26.07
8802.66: 25.61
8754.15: 25.03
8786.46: 26.36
